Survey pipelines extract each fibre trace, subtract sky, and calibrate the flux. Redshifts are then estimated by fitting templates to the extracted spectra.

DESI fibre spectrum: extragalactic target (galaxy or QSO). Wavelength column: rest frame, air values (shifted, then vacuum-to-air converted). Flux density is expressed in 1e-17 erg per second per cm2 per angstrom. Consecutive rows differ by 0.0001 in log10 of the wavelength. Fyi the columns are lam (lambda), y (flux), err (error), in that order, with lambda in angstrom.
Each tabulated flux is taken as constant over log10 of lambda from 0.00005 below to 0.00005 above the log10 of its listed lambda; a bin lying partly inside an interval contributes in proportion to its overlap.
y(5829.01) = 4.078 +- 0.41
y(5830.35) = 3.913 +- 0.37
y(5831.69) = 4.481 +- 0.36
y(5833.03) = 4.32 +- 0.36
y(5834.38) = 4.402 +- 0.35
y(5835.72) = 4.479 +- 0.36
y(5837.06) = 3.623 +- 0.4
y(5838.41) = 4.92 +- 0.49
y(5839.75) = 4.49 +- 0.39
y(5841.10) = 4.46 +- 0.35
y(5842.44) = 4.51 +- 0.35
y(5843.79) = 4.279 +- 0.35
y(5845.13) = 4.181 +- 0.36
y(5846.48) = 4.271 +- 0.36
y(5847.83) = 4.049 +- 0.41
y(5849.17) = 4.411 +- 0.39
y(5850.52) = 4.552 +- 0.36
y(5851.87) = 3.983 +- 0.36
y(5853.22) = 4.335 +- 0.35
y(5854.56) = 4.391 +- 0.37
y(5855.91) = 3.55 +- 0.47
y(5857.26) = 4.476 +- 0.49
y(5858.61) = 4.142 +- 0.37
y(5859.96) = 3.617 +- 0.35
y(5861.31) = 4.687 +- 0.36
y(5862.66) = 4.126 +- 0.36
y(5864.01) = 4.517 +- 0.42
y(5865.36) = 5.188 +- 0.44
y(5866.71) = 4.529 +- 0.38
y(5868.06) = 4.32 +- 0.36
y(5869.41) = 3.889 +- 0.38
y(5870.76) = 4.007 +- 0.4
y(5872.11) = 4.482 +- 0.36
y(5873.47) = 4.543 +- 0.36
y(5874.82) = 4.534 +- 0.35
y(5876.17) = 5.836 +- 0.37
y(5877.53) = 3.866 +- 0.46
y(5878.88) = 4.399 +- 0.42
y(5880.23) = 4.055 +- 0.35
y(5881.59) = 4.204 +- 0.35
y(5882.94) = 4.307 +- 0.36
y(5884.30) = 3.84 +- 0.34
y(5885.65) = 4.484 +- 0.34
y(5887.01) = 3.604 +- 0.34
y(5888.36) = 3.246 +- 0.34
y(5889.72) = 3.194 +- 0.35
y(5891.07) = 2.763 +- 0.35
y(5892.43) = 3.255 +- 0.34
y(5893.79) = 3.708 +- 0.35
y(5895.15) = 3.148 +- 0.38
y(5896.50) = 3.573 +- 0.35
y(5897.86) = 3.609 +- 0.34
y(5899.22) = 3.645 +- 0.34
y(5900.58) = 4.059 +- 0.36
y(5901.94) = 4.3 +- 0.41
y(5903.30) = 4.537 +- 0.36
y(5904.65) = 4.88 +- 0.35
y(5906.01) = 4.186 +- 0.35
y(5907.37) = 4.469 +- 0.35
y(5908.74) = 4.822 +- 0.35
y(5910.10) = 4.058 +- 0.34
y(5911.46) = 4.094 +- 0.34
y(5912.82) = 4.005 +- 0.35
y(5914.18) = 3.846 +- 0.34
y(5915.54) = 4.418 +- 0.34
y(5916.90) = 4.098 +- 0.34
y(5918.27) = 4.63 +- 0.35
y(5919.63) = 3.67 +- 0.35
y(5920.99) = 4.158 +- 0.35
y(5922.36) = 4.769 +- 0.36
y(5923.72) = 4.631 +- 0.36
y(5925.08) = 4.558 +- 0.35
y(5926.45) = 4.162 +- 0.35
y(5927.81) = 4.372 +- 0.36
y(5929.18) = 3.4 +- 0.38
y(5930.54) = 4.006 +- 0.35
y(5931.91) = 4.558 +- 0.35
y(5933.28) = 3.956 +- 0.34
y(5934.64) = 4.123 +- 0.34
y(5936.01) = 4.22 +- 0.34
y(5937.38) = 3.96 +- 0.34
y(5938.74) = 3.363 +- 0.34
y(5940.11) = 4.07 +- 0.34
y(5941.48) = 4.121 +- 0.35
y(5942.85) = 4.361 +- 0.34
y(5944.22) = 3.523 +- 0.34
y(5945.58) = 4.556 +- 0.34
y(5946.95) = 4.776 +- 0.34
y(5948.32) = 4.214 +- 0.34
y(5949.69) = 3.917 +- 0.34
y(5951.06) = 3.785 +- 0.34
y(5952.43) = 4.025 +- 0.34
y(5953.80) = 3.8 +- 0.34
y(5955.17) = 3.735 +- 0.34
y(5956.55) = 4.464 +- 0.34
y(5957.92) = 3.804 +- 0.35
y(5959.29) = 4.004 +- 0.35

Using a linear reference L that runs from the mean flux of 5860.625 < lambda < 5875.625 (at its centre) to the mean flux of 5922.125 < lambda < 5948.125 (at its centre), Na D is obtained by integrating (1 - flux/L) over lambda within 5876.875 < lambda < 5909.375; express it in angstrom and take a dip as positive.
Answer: 3.2 angstrom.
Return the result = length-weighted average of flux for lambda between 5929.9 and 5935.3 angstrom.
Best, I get 4.16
